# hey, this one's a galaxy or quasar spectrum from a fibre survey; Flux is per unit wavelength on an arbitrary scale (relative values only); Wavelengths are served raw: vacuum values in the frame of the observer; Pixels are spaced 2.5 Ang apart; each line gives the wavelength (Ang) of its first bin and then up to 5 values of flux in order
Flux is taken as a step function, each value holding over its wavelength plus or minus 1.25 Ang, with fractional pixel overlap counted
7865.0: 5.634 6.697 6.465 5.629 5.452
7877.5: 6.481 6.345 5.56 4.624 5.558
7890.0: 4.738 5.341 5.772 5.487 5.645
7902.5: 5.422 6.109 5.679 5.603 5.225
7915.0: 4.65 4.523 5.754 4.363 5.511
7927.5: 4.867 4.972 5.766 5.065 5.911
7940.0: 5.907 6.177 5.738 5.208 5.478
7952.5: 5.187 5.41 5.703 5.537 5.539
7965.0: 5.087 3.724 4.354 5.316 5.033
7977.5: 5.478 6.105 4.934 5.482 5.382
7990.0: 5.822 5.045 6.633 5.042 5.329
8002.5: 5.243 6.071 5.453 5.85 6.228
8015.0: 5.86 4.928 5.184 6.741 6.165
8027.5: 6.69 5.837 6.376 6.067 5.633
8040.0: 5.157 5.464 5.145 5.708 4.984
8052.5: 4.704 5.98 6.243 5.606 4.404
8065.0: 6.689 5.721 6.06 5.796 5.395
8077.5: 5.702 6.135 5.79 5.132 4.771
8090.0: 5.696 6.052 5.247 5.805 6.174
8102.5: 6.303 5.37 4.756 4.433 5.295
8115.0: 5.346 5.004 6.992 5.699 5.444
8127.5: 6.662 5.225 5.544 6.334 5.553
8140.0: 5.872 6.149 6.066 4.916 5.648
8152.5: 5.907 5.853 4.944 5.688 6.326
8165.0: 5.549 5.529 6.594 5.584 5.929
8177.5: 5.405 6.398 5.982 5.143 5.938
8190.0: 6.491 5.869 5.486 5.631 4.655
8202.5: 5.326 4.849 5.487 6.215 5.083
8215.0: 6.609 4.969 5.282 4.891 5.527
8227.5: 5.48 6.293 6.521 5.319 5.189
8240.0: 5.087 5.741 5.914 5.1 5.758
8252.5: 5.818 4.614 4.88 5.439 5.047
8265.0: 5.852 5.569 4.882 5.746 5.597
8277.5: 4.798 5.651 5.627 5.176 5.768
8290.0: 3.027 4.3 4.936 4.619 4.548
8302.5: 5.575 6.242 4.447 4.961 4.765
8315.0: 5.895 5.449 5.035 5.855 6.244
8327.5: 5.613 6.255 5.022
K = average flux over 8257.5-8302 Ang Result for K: 5.1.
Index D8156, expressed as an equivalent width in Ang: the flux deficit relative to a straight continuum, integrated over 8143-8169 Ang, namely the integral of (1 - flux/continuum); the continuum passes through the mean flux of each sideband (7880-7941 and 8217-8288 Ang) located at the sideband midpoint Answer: -1.2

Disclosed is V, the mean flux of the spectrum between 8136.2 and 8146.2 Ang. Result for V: 5.91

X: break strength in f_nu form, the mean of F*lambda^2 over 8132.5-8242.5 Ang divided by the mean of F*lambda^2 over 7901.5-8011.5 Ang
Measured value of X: 1.1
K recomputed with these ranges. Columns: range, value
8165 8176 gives 5.87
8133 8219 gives 5.7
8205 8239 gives 5.57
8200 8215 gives 5.43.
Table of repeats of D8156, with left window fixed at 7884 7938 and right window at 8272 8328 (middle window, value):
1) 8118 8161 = -4.5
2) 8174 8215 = -3.3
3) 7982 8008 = -1.2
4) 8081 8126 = -2.3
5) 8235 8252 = -0.8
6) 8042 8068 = -1.2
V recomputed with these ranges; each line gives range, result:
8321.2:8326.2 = 6.04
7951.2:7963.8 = 5.47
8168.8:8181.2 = 5.98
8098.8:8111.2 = 5.41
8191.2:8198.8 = 5.66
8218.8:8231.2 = 5.49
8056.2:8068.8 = 5.73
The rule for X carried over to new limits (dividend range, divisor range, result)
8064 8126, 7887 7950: 1.09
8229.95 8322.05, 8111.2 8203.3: 0.95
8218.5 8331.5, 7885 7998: 1.08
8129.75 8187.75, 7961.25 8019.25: 1.11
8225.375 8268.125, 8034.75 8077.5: 1.04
